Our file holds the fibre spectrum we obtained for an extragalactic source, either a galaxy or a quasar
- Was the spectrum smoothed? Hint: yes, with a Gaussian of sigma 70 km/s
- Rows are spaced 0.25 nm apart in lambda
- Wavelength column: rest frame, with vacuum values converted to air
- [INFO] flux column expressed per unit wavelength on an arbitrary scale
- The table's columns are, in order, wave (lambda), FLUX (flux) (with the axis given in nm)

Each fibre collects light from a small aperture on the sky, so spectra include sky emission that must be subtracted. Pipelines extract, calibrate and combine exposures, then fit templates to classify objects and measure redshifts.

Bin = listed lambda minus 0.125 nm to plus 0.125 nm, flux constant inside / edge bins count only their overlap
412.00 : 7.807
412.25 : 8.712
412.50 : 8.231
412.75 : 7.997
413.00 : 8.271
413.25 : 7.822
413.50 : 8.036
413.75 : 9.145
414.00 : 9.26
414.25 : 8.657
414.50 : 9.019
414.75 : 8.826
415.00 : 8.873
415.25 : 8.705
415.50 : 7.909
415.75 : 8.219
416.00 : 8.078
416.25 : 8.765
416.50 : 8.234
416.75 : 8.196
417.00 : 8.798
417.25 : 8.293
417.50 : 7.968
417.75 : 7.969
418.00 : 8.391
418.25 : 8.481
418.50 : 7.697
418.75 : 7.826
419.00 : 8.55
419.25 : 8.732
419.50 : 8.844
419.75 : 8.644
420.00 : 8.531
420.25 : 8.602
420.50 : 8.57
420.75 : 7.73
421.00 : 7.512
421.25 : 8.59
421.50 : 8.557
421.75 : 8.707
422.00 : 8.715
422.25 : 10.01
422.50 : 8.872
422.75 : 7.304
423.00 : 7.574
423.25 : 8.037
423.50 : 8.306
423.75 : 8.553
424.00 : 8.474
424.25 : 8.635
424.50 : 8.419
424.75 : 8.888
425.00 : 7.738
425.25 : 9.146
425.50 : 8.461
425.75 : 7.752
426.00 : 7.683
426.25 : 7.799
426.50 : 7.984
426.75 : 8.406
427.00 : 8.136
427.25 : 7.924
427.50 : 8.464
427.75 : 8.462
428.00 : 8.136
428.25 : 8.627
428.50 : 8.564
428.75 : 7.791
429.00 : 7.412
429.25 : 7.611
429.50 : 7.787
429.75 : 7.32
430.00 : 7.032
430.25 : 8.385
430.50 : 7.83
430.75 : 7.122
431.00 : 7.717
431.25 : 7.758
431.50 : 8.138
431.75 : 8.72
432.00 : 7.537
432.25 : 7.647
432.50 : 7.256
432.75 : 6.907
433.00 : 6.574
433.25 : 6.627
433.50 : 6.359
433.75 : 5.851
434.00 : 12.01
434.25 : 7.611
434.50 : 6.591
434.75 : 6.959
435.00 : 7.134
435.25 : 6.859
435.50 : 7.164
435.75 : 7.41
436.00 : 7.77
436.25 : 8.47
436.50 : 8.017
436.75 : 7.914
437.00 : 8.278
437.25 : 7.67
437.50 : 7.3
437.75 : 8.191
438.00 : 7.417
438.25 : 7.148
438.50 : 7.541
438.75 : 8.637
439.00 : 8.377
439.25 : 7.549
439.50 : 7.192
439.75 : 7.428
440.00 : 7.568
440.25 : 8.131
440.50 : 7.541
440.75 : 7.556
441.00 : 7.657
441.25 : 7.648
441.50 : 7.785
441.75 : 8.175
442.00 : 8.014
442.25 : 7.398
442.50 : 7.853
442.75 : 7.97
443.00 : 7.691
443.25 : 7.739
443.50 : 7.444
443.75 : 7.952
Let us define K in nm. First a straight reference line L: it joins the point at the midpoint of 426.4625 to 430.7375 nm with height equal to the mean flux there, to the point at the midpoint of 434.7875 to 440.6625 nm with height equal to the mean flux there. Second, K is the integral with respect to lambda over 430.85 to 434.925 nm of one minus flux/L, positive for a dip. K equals 0.17 nm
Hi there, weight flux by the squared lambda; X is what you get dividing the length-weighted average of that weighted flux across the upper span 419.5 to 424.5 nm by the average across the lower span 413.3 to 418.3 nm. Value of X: 1.02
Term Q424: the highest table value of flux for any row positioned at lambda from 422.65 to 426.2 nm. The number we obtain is 9.146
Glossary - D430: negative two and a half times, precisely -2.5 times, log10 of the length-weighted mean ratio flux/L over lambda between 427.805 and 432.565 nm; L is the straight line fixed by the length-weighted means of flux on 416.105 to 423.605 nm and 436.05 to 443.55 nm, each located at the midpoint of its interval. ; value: 0.03 mag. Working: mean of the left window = 8.37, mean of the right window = 7.78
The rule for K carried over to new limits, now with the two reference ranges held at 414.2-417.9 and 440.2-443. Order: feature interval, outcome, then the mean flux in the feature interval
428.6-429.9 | 0.08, 7.59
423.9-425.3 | -0.05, 8.52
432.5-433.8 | 0.23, 6.58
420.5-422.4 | -0.06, 8.55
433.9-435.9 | 0.07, 7.66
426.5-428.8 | -0.04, 8.28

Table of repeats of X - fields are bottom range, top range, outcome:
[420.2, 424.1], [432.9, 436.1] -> 0.92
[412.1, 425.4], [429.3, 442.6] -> 0.98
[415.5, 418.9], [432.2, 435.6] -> 0.95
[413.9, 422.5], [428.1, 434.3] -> 0.96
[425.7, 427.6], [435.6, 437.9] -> 1.03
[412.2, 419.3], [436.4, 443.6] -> 1.03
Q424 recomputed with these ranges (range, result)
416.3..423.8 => 10.01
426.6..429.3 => 8.627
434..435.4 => 12.01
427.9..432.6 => 8.72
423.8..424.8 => 8.888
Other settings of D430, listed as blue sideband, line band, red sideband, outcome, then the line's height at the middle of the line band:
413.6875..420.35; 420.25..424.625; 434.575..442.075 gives -0.02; 8.28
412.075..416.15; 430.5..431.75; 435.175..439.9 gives 0.02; 7.92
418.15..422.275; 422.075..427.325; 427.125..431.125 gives -0.02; 8.17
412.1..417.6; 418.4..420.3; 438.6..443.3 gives -0.01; 8.34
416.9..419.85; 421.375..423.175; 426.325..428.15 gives -0.03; 8.28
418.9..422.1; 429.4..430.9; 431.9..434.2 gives 0.01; 7.67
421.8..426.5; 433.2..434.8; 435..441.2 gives 0.06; 7.88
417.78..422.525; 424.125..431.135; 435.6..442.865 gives 0.02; 8.21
